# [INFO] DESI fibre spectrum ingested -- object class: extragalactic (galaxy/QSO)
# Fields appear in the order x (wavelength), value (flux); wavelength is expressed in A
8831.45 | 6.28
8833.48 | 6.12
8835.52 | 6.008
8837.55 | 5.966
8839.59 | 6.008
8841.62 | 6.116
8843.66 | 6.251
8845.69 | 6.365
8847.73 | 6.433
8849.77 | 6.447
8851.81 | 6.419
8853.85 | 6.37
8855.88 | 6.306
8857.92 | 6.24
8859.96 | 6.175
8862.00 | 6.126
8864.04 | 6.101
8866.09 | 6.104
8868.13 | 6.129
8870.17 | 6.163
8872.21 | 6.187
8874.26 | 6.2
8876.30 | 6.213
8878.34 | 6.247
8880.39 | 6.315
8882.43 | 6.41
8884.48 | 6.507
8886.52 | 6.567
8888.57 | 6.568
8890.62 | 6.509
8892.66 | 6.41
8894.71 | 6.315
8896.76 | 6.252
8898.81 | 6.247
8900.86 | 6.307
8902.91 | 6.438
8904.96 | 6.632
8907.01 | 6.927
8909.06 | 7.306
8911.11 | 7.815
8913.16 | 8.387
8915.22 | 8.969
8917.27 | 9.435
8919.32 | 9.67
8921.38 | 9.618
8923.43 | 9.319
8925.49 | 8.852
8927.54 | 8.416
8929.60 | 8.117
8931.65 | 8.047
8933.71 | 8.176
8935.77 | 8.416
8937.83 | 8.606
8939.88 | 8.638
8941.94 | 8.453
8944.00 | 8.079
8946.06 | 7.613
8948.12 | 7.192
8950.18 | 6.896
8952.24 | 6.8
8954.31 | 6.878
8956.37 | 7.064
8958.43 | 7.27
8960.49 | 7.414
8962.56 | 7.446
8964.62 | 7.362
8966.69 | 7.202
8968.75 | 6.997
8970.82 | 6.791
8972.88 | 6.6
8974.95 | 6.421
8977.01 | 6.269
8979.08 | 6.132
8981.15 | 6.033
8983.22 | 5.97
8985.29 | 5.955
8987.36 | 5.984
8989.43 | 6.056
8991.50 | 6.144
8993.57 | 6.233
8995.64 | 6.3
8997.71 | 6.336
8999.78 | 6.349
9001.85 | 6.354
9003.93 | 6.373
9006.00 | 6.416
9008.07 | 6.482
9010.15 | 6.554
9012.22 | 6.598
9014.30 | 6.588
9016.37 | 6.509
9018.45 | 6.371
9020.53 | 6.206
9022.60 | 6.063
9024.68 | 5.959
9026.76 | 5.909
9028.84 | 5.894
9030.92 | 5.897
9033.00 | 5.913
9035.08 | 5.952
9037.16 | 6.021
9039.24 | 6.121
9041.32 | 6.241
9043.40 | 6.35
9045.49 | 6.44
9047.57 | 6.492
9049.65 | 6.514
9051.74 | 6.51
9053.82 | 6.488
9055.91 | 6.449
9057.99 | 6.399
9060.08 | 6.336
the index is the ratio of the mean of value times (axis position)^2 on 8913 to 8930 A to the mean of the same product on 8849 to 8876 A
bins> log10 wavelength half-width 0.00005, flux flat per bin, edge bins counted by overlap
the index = 1.5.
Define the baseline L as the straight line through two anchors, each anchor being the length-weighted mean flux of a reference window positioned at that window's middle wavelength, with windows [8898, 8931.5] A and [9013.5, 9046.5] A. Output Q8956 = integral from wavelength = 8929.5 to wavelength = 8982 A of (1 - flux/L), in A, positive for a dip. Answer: 0.36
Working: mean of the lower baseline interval 8.04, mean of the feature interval 7.33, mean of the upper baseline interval 6.15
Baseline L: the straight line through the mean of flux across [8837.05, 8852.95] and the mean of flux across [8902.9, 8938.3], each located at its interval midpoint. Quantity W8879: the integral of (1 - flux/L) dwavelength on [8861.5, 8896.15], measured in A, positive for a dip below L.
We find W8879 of 4.25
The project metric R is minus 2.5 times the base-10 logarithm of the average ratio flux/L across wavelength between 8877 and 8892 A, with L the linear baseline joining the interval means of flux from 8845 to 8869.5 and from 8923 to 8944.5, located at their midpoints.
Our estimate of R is 0.10 mag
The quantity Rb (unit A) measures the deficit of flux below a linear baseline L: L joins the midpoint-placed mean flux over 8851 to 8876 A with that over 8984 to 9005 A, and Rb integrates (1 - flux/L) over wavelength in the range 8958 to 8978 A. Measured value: -2.5 A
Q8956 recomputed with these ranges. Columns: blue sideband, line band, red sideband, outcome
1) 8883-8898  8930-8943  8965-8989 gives -3.95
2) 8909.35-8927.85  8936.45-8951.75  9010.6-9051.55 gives 0.74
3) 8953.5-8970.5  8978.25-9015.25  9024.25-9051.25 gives 2.38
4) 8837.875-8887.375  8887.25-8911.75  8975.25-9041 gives -1.49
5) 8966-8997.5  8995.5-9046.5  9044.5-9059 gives 1.30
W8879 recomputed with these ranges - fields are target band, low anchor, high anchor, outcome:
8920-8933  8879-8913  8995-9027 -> -4.3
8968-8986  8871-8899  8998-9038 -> -0.2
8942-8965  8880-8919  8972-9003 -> -2.8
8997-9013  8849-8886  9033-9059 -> -0.3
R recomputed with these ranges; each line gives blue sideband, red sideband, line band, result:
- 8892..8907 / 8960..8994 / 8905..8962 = -0.241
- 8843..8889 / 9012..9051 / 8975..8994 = 0.023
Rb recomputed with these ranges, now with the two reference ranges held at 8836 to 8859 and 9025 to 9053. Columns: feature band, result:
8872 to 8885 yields -0.1 A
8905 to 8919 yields -4.2 A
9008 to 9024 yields -0.6 A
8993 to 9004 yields -0.2 A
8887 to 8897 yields -0.3 A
